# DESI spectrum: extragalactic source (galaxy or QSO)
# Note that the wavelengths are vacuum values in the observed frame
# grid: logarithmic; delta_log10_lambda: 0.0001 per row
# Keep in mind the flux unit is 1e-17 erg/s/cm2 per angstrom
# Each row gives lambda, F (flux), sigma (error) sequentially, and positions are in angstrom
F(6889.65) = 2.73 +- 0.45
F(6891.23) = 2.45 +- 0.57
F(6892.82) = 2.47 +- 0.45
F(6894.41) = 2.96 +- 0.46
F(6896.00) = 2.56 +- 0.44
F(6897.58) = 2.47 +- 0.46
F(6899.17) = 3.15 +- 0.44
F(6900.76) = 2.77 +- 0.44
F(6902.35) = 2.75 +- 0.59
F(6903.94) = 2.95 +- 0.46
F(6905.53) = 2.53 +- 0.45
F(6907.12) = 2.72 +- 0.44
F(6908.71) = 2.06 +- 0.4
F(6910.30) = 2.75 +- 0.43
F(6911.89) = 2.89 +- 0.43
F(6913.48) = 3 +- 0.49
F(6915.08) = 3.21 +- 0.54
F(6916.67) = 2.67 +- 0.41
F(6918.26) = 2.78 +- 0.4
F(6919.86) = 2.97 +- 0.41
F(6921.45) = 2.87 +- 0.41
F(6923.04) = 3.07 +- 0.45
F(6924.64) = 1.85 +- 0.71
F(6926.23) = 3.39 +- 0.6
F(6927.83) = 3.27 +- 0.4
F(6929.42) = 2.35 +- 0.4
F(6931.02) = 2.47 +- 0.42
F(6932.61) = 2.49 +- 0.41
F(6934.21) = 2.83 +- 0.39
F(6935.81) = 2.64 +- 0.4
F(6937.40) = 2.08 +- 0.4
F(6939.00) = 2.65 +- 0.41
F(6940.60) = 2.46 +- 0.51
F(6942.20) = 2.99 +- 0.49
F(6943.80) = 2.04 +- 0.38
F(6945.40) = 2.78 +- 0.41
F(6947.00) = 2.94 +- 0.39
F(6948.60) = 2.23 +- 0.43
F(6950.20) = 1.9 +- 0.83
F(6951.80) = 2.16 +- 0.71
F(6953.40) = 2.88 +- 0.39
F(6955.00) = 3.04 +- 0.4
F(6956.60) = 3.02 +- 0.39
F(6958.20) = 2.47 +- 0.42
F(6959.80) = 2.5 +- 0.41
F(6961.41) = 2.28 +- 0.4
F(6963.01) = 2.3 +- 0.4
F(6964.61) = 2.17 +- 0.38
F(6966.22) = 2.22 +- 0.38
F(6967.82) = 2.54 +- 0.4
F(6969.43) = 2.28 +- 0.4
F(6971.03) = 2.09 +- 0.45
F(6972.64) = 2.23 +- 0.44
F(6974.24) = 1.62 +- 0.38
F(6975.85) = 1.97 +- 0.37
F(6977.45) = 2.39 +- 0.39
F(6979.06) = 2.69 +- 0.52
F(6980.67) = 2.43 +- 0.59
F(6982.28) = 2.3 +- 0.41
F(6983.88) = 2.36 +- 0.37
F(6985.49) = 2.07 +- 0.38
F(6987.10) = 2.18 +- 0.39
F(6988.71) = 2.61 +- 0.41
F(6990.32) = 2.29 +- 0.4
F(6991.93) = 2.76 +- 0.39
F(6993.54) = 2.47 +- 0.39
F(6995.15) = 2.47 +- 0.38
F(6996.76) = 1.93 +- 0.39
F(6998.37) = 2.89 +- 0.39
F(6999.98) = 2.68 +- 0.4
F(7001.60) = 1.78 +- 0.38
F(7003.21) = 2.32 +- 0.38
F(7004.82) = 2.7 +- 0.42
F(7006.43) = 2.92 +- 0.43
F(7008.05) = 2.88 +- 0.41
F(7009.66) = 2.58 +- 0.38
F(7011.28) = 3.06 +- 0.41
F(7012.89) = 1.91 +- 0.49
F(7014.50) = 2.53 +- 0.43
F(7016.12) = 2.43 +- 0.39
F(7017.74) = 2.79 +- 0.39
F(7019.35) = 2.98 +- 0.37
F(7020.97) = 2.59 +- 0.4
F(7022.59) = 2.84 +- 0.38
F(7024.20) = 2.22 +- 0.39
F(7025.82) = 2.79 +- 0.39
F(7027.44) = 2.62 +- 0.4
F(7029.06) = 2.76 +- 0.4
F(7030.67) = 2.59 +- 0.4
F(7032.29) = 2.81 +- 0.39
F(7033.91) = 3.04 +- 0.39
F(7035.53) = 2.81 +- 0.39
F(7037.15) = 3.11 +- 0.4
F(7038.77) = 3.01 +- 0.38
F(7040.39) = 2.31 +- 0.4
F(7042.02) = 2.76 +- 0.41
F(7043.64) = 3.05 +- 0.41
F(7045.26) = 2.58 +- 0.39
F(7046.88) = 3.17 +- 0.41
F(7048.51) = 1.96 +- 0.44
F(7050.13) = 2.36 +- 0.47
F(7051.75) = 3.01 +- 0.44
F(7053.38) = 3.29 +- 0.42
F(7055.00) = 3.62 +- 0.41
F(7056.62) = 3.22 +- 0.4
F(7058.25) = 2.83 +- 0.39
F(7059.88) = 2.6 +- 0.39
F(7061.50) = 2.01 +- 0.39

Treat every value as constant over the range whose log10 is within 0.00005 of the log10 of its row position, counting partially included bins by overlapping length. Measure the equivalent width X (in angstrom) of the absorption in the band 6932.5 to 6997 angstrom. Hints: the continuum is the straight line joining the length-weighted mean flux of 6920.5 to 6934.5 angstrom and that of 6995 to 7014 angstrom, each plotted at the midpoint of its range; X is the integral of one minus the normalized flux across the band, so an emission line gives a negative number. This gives 5.3 angstrom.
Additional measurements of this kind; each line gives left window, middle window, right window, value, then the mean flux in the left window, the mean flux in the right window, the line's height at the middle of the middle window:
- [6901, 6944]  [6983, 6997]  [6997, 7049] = 1.6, 2.7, 2.67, 2.68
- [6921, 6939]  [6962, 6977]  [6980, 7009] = 2.2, 2.66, 2.45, 2.53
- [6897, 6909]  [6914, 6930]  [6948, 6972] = -1.5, 2.7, 2.41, 2.6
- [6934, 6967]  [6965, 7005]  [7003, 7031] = 3.9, 2.5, 2.65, 2.58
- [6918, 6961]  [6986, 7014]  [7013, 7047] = 2.1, 2.63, 2.73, 2.69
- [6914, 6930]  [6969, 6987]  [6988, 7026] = 3.0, 2.85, 2.56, 2.66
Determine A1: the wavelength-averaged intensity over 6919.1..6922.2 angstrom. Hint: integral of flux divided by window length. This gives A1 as 2.92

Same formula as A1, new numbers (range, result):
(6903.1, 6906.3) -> 2.74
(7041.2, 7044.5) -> 2.9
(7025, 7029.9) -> 2.72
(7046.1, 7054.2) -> 2.76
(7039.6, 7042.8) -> 2.53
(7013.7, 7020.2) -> 2.68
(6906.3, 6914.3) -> 2.68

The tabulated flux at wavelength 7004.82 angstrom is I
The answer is 2.7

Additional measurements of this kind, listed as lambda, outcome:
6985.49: 2.07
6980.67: 2.43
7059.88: 2.6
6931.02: 2.47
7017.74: 2.79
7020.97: 2.59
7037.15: 3.11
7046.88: 3.17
